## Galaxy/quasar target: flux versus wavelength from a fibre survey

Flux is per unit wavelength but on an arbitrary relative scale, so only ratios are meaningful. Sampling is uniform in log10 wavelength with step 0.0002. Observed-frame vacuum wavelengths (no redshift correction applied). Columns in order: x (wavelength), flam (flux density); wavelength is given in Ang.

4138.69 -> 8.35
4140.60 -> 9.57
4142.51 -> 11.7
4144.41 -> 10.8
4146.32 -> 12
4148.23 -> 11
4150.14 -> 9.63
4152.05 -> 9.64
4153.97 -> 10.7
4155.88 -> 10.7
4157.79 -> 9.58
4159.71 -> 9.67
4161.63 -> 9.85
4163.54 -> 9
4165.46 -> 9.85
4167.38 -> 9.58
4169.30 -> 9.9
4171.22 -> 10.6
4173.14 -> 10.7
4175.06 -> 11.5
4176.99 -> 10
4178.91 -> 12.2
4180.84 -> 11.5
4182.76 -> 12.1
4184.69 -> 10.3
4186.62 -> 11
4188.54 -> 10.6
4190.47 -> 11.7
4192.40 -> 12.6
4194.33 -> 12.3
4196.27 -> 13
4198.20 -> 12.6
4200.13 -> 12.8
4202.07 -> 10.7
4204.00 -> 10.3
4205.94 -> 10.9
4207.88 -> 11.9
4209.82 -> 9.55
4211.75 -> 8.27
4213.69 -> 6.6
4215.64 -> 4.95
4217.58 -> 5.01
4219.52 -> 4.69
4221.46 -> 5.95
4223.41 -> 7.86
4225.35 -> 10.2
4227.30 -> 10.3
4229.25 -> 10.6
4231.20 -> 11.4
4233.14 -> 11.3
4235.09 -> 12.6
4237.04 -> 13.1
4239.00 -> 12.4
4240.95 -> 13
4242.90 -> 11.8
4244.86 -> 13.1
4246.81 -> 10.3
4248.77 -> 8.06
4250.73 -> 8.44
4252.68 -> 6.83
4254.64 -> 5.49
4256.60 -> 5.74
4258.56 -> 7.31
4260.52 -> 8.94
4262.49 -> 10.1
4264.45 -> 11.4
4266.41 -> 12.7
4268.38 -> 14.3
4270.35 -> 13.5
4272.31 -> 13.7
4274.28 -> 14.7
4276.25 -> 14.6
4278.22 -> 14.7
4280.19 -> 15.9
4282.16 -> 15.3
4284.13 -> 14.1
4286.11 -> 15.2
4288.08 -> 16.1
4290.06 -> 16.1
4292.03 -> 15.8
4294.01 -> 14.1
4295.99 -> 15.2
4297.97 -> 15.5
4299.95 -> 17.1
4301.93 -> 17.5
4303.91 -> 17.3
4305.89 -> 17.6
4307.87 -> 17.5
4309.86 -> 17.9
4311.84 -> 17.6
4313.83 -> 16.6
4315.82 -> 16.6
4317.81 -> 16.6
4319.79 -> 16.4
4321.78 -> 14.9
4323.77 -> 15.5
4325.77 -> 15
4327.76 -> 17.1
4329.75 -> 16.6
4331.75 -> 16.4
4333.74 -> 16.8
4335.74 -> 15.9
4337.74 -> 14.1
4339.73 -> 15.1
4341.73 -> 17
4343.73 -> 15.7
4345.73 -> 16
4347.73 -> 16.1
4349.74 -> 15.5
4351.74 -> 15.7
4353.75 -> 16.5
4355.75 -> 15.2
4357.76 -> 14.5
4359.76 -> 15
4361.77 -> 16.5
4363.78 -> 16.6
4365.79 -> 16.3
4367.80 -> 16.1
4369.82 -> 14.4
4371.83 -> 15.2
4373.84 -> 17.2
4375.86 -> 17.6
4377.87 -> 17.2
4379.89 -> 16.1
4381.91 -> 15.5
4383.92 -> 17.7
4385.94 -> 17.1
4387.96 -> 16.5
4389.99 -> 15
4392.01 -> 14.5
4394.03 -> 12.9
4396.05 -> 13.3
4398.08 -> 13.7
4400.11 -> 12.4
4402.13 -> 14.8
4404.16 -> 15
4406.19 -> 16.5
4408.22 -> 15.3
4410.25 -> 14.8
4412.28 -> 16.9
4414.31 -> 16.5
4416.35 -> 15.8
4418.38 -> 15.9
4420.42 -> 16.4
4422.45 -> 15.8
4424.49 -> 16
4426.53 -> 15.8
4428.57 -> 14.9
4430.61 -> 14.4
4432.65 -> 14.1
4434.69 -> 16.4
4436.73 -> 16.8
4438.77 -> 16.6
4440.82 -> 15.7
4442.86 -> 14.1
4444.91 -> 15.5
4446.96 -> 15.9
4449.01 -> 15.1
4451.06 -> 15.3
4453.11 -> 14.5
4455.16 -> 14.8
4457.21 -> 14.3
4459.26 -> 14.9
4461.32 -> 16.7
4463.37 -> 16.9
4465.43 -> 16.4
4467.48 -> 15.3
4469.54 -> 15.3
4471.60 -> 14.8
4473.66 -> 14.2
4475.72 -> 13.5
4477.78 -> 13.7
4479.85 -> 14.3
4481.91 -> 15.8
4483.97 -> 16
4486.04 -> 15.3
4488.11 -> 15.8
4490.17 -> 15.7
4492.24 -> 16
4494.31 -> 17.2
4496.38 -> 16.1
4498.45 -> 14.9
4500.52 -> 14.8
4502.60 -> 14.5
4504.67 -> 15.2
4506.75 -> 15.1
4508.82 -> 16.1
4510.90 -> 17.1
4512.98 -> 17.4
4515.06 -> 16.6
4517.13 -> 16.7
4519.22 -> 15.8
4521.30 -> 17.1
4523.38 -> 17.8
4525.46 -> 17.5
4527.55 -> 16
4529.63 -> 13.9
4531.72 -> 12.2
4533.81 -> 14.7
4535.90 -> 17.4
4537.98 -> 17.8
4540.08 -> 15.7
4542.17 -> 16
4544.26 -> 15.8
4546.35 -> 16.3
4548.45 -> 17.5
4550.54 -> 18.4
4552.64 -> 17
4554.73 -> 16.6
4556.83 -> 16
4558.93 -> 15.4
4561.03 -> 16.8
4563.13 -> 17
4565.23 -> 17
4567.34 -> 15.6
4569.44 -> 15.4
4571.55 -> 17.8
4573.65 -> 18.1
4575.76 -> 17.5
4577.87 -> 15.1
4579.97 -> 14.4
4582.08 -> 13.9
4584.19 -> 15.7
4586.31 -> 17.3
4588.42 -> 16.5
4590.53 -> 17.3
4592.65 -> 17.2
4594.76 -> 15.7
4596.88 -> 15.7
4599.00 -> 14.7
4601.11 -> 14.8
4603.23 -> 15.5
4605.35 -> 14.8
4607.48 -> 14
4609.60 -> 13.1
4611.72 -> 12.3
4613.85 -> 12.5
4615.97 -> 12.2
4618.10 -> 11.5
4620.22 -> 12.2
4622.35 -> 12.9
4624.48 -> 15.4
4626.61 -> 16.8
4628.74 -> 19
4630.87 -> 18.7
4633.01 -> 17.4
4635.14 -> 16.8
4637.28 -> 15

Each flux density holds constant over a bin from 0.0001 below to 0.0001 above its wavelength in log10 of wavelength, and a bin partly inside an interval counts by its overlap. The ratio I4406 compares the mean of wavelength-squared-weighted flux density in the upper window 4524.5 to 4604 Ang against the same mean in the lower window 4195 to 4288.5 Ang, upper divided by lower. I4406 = 1.7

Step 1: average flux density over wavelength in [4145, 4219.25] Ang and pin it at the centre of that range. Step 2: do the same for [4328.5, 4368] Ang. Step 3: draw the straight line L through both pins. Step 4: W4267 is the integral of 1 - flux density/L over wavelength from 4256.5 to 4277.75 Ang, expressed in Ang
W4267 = 2.2 Ang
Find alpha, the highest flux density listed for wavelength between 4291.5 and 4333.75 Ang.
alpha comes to 17.9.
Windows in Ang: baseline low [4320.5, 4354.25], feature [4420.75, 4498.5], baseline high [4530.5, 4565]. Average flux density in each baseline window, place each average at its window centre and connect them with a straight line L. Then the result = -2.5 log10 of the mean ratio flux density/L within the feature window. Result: 0.05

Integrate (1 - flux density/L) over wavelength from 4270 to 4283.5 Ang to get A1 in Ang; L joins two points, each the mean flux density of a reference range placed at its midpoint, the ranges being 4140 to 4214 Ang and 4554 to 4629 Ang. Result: -3.2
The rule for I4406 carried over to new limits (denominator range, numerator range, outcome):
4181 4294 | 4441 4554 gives 1.58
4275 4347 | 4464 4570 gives 1.09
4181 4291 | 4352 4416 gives 1.51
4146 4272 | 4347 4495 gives 1.67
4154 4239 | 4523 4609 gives 1.85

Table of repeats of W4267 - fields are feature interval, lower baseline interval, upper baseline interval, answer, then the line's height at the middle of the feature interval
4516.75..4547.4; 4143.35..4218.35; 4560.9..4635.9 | -2.8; 14.7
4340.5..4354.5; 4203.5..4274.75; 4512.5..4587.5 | -4.5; 12.1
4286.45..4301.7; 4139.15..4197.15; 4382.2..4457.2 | -3.2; 13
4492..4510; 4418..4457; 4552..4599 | 0.3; 15.8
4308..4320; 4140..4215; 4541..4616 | -4.5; 12.4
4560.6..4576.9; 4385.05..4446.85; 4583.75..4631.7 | -2.0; 15.1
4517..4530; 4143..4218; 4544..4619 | -1.4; 14.9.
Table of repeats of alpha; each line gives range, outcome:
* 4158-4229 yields 13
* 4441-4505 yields 17.2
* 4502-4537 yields 17.8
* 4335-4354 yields 17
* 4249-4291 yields 16.1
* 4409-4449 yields 16.9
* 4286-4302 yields 17.5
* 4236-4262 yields 13.1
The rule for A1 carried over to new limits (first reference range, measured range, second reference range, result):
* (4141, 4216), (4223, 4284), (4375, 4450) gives 4.27 Ang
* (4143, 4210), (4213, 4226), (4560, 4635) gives 5.72 Ang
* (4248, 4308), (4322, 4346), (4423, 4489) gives -3.50 Ang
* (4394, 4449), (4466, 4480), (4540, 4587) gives 1.05 Ang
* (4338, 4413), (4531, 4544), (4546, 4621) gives -0.16 Ang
